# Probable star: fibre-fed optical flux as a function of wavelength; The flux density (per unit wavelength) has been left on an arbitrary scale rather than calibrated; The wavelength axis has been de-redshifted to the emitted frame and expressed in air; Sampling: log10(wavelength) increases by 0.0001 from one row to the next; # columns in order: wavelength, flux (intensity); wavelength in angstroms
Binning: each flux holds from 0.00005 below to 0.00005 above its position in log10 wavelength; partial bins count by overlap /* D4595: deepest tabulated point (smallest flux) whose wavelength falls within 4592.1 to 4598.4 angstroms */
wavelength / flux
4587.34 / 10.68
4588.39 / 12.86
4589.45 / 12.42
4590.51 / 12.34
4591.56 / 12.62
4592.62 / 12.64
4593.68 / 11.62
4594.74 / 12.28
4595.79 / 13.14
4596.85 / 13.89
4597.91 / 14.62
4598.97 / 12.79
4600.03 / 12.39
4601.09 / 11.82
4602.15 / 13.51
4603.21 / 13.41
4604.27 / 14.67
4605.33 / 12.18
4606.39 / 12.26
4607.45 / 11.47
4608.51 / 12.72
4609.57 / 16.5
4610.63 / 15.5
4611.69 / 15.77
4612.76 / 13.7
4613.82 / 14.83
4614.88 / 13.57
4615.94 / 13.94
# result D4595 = 11.62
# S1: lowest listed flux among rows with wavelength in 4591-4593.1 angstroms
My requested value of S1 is 12.62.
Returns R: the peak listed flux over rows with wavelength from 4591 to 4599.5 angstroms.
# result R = 14.62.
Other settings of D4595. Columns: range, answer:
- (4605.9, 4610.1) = 11.47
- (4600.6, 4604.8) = 11.82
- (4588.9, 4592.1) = 12.34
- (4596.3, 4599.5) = 12.79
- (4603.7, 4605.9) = 12.18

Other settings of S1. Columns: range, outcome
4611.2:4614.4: 13.7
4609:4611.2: 15.5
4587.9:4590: 12.42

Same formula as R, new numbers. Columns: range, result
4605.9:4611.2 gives 16.5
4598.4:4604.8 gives 14.67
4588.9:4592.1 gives 12.62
